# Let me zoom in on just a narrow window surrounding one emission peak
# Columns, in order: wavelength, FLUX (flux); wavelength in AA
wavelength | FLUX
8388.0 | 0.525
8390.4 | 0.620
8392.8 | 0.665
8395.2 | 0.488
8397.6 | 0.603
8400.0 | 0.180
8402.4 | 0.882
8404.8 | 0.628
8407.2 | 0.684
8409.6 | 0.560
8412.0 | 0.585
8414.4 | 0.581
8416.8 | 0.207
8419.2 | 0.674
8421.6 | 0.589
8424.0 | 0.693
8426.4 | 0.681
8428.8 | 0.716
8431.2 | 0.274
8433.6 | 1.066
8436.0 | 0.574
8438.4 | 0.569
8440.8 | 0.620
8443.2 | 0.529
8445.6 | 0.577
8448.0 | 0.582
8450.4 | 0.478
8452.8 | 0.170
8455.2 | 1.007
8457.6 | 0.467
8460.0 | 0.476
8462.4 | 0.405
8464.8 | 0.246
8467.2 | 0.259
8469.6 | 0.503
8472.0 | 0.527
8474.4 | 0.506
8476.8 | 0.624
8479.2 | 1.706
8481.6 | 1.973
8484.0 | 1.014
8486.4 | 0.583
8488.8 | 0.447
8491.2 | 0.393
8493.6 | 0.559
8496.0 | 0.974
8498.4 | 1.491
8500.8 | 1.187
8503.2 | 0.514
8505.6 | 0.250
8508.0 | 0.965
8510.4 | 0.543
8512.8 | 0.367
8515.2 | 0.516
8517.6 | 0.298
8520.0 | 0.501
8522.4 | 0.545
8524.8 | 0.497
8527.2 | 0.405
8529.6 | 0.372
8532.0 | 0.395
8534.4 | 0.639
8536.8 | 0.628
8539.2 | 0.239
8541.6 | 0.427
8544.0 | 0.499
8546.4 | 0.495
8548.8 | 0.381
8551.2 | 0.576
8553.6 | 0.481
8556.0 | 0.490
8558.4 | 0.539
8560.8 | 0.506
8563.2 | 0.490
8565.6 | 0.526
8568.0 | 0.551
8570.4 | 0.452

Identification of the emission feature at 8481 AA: [S II]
